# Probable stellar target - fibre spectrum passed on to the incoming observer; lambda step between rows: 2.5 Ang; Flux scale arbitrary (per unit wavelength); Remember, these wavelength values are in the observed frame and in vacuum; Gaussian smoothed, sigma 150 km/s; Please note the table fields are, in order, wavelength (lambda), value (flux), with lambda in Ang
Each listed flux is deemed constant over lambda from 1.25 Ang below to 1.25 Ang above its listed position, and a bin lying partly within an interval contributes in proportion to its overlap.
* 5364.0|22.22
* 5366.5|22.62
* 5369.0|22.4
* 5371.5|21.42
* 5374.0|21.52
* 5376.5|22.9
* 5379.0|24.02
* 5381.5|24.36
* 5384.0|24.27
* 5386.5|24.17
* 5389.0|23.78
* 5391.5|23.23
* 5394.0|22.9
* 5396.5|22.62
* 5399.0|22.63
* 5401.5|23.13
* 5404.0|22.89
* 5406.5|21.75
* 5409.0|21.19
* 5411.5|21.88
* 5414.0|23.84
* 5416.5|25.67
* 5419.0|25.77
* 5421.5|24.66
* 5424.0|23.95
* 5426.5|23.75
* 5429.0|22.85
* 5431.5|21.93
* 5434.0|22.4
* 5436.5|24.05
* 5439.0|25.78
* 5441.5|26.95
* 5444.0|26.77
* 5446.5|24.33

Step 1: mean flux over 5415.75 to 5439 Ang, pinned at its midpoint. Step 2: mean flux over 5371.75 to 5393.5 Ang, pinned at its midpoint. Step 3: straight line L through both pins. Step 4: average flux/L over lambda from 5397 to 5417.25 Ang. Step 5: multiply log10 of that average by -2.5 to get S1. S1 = 0.043 mag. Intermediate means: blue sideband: 23.4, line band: 22.8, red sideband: 24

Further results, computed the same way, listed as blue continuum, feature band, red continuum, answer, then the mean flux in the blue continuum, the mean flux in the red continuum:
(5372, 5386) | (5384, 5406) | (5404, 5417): -0.01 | 23.3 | 22.7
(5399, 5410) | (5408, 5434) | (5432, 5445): 0.00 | 22.3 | 25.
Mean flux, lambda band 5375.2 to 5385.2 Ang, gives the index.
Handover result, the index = 23.9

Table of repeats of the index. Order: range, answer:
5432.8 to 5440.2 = 24.1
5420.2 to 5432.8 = 23.4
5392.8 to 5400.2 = 22.7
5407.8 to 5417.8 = 23.2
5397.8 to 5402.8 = 22.9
